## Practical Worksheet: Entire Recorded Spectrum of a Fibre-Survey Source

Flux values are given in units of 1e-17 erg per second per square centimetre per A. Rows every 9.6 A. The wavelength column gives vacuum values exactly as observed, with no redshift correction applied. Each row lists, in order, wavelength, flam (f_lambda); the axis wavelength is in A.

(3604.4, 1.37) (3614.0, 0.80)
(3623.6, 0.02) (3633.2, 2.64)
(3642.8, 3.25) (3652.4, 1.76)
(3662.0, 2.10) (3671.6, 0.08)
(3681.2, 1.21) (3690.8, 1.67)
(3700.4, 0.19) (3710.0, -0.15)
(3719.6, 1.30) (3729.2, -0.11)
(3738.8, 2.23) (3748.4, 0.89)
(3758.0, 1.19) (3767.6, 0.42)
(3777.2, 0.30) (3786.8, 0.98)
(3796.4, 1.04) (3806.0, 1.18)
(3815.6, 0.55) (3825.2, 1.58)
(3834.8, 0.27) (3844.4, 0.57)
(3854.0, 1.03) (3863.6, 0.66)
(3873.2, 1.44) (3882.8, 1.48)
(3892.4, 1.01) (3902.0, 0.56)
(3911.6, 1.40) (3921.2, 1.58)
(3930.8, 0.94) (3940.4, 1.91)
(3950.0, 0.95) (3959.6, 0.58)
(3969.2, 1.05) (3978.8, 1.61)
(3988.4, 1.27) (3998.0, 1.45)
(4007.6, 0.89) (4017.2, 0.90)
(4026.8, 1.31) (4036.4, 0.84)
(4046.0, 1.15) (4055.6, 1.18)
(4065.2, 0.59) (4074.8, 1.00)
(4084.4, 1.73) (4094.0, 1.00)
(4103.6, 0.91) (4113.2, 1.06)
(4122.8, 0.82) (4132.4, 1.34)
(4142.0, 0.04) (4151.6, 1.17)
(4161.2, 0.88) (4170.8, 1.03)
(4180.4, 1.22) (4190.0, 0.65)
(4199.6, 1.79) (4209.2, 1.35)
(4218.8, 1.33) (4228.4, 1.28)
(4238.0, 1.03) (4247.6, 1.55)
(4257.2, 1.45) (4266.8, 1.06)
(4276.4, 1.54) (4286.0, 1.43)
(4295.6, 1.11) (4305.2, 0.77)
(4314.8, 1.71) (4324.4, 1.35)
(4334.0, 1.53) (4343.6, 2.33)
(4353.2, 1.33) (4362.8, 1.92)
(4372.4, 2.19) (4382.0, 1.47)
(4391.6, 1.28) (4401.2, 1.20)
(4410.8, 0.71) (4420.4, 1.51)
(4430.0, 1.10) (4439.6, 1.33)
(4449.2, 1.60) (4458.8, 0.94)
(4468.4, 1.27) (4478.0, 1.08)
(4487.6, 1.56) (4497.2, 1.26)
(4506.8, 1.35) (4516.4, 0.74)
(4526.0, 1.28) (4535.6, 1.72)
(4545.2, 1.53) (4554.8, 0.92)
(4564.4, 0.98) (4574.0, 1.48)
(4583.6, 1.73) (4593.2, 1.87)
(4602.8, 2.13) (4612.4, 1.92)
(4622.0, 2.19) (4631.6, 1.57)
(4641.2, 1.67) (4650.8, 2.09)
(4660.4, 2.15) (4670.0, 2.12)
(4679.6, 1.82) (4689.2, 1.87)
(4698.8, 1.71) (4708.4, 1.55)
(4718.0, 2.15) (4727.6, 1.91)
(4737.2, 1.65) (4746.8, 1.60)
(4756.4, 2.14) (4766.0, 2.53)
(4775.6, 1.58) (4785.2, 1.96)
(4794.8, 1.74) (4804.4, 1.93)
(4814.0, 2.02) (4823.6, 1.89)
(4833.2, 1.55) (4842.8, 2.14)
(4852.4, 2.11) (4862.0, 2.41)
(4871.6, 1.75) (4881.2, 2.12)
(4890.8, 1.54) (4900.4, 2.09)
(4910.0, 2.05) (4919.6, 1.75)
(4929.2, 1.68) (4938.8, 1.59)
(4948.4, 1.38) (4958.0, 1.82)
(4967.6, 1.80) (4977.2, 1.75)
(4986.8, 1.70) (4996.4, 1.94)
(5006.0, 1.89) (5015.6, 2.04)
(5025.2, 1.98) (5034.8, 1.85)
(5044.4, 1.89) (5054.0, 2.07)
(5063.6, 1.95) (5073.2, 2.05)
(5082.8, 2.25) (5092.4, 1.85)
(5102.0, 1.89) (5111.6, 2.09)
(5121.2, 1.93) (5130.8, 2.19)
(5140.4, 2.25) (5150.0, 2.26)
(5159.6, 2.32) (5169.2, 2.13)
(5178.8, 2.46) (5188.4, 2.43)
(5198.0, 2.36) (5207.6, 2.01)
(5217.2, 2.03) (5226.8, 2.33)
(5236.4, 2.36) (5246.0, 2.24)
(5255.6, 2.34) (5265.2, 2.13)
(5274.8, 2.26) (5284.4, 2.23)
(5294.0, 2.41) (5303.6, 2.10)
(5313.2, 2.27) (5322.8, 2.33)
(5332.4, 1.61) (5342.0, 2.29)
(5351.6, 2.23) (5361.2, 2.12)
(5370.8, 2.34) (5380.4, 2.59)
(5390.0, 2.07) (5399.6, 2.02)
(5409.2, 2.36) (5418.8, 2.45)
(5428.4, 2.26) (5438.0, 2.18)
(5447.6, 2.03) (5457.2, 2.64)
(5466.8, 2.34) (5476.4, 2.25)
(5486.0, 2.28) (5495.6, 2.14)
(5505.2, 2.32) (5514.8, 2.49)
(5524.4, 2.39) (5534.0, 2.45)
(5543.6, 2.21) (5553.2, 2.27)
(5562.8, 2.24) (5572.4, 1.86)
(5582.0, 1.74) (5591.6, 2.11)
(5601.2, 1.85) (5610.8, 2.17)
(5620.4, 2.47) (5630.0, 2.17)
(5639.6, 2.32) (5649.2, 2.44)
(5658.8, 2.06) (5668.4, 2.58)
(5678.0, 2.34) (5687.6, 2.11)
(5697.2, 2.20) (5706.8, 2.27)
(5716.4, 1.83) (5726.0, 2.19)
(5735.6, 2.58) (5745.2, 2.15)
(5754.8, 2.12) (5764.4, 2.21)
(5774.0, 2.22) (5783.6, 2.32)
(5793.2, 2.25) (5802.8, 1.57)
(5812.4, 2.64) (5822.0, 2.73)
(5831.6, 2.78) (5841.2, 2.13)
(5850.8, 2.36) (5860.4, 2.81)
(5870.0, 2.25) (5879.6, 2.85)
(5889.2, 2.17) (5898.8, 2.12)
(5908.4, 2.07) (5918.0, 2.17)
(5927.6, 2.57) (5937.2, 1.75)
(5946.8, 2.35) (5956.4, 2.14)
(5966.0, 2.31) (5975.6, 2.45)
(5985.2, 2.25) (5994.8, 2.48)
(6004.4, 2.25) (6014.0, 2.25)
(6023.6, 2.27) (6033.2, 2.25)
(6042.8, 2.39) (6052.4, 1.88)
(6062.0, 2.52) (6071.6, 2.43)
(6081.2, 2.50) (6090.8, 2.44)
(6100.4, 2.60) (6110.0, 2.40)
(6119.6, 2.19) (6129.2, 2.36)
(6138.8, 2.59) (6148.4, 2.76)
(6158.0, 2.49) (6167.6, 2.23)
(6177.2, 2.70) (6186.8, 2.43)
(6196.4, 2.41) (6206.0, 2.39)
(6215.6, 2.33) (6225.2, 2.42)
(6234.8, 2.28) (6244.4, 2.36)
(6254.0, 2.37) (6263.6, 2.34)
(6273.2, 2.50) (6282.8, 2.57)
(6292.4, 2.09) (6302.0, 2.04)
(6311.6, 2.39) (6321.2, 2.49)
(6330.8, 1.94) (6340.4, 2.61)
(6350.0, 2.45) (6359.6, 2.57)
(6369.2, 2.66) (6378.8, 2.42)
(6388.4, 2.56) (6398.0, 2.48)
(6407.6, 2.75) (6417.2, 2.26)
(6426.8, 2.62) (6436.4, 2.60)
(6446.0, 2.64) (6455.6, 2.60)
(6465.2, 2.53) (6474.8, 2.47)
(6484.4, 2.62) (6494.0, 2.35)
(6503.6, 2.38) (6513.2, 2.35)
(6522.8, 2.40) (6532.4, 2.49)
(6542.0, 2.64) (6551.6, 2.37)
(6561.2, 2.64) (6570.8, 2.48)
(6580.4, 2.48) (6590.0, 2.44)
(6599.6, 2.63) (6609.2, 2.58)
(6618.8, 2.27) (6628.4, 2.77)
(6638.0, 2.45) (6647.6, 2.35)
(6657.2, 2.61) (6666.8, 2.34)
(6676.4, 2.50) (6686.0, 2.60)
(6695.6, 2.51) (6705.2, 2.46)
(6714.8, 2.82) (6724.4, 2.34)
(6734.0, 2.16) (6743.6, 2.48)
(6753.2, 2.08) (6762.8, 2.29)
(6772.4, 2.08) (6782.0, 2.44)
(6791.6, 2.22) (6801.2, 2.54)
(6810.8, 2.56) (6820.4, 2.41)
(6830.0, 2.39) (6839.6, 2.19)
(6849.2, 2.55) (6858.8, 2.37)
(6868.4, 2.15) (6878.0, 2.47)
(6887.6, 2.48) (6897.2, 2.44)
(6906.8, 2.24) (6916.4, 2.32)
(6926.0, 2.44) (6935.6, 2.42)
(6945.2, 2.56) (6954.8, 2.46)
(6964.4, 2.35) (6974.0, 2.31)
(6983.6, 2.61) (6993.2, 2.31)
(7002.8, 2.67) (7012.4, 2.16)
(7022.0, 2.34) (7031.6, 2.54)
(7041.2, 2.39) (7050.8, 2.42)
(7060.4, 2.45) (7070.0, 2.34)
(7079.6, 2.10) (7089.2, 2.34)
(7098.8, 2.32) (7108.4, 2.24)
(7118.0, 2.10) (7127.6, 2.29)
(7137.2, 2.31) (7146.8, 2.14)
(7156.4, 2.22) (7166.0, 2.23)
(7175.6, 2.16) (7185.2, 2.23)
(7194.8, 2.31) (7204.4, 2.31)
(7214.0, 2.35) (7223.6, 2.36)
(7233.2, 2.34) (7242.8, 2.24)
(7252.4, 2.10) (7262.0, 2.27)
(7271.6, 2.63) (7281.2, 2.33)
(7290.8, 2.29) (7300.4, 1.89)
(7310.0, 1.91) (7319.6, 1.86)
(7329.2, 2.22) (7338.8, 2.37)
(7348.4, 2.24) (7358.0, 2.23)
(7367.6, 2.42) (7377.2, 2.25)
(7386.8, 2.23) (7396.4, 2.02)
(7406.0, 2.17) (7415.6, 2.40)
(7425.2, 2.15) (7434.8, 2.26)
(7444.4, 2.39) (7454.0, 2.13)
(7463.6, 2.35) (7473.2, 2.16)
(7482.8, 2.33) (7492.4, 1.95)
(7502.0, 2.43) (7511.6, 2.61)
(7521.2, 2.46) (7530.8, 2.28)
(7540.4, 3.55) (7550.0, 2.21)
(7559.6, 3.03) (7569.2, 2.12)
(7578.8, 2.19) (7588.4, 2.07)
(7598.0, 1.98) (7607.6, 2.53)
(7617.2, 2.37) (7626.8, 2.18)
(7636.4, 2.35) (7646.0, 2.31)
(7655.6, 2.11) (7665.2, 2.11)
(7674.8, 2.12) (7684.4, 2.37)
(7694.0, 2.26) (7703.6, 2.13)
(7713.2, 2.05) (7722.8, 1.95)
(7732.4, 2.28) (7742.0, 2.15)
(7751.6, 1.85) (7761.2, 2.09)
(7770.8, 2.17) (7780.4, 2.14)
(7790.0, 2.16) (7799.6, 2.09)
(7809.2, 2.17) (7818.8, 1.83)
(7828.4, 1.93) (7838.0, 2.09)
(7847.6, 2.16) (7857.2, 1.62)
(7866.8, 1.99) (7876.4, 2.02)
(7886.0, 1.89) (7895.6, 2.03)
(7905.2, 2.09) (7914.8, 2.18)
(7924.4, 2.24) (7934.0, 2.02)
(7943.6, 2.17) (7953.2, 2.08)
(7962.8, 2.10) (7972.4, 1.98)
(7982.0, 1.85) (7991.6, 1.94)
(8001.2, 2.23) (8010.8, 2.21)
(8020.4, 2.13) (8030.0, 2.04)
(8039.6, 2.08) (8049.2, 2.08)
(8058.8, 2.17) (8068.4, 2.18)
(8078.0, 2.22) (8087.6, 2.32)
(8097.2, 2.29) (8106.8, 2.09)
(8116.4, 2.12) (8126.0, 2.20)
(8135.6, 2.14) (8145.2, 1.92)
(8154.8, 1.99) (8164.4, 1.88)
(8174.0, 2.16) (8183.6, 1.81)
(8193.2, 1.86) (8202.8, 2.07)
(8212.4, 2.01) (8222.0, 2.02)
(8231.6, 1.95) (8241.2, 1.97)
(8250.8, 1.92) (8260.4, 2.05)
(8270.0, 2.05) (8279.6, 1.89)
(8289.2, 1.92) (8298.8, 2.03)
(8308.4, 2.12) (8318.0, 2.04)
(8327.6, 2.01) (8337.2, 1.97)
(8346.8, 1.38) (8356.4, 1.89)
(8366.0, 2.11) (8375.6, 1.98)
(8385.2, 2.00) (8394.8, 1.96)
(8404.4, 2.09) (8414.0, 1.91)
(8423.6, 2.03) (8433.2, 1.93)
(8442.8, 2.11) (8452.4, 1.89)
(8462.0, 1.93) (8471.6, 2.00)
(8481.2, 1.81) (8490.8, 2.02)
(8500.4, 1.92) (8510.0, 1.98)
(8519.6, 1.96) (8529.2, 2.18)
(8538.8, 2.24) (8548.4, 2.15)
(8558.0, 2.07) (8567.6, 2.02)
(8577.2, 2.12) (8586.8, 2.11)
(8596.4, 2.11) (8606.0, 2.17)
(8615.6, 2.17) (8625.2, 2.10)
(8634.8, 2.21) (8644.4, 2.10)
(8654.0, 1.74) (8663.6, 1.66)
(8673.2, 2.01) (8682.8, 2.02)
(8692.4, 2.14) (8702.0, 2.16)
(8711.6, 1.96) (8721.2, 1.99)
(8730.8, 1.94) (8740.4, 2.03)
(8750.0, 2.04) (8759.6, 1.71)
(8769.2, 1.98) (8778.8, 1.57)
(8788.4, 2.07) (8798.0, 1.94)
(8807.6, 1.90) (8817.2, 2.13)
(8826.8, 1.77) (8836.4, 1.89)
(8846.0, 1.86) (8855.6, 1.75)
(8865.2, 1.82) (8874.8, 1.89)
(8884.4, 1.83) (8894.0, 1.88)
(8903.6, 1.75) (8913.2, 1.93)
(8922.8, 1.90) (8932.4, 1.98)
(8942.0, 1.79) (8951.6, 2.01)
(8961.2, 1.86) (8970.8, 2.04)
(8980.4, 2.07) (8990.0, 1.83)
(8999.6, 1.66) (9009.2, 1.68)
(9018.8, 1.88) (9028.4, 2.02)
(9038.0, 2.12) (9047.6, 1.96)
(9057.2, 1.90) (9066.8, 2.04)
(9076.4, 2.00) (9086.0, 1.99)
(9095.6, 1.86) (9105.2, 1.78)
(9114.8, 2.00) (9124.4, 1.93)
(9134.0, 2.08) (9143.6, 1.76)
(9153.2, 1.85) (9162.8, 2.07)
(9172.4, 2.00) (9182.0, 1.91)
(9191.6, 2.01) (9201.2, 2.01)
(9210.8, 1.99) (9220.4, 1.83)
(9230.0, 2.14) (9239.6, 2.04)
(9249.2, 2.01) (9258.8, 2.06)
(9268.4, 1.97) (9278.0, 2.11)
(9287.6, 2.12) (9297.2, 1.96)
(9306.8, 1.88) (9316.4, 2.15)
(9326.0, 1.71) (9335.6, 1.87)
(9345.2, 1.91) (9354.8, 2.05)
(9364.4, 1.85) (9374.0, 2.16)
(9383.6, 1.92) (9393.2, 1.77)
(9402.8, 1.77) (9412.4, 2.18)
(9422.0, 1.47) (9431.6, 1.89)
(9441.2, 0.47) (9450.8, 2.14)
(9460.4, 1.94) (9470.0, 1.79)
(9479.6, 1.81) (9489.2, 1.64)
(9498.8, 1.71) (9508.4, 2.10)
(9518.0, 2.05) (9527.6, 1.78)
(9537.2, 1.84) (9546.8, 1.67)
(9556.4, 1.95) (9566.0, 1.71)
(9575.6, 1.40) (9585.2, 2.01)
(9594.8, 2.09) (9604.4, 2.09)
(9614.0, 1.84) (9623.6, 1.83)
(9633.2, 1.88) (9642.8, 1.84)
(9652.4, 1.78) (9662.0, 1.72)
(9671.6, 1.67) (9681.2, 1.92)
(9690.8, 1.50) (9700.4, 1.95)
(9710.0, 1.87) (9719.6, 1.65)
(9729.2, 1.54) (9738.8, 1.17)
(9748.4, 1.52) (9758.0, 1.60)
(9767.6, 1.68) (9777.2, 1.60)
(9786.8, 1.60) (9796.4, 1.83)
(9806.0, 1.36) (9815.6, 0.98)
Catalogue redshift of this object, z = 0.148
